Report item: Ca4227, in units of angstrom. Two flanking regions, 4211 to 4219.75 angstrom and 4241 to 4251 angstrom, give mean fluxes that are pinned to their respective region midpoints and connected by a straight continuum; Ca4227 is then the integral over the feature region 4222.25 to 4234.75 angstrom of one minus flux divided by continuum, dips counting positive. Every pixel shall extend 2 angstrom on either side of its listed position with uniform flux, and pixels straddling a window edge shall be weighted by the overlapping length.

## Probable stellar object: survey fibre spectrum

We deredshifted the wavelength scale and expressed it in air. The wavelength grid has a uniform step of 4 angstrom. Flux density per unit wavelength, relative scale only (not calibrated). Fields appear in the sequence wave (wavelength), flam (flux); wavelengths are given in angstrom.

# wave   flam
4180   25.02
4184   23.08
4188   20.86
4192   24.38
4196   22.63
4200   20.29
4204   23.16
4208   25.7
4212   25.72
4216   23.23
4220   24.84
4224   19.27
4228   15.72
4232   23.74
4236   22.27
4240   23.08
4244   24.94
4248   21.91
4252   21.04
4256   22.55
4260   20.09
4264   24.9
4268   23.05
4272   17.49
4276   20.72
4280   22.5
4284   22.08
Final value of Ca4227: 2.2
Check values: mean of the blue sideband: 24.4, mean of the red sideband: 23.2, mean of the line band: 19.7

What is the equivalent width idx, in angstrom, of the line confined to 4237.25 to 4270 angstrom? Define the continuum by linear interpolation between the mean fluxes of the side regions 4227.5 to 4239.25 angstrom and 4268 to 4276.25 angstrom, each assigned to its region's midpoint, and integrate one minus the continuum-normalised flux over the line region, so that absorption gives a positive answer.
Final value -3.41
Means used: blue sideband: 21.5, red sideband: 19.7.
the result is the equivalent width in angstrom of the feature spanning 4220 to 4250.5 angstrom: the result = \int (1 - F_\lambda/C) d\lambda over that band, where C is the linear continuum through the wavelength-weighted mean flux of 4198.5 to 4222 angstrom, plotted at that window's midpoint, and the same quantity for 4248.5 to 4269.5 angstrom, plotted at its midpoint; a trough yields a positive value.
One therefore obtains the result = 1.7 angstrom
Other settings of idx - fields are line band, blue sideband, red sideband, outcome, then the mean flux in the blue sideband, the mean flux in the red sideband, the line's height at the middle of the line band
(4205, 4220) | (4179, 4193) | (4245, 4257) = -1.37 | 23.1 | 22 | 22.7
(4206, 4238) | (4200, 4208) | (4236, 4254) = 0.49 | 23.1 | 22.7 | 22.9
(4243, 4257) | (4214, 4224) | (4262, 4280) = -0.14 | 23.1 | 21.6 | 22.2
